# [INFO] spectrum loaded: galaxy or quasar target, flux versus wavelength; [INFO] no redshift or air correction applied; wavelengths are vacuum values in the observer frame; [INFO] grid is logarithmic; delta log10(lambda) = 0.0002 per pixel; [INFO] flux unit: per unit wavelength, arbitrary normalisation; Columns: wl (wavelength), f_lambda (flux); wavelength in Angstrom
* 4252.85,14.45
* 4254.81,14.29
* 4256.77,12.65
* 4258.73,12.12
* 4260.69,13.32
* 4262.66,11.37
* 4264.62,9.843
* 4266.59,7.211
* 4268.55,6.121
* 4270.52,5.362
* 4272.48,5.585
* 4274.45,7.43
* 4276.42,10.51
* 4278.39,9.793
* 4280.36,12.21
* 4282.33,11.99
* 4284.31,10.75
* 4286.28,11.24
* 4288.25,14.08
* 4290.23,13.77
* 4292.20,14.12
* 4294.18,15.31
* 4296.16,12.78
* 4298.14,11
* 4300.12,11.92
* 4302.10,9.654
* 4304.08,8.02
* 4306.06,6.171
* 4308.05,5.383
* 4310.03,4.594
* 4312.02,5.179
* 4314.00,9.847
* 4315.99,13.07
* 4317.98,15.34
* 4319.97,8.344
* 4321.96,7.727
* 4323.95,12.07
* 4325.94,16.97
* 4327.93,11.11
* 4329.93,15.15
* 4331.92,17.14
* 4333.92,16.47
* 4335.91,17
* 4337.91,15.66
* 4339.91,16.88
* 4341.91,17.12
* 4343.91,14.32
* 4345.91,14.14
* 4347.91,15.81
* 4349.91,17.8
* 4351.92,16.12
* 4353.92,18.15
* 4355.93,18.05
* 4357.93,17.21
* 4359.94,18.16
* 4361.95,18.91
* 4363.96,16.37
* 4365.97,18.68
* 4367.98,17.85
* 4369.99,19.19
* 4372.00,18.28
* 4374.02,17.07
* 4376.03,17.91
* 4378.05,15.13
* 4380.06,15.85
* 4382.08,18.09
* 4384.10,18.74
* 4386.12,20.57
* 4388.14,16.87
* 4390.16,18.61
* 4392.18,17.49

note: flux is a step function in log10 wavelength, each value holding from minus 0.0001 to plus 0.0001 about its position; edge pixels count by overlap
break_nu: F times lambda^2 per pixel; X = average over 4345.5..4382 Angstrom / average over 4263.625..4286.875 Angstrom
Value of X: 2.0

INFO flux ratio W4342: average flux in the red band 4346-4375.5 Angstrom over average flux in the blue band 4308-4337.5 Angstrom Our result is 1.5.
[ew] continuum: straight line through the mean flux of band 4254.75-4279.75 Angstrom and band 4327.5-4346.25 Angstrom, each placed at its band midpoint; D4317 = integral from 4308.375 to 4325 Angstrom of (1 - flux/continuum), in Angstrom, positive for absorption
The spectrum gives 5.5 Angstrom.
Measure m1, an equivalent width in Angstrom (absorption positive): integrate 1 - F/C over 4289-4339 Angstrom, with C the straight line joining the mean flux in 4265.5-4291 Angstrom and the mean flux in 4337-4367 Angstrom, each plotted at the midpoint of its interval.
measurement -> 5.2 Angstrom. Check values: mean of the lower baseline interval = 9.67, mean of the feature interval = 11.8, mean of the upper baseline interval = 16.9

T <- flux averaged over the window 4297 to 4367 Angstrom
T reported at 13.6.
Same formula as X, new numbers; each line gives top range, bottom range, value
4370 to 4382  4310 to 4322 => 1.83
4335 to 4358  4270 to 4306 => 1.57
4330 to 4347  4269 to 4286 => 1.79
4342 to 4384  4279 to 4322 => 1.67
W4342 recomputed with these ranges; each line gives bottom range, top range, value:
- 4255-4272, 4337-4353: 1.63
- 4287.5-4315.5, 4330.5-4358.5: 1.63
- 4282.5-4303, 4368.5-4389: 1.43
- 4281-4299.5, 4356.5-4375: 1.41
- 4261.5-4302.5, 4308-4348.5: 1.22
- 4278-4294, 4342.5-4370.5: 1.37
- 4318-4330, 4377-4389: 1.47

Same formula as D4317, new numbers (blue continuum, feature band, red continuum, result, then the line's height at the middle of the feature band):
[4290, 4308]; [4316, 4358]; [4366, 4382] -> -2.2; 14.3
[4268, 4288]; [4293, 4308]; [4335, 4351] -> 1.5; 11.7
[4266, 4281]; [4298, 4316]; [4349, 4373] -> 5.5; 11.8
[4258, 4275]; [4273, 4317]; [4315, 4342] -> 2.7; 11.2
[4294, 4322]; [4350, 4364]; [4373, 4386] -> -2.6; 14.9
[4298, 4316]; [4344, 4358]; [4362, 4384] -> -2.1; 14.4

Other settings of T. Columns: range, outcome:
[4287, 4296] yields 14.1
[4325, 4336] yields 15.5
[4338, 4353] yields 16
